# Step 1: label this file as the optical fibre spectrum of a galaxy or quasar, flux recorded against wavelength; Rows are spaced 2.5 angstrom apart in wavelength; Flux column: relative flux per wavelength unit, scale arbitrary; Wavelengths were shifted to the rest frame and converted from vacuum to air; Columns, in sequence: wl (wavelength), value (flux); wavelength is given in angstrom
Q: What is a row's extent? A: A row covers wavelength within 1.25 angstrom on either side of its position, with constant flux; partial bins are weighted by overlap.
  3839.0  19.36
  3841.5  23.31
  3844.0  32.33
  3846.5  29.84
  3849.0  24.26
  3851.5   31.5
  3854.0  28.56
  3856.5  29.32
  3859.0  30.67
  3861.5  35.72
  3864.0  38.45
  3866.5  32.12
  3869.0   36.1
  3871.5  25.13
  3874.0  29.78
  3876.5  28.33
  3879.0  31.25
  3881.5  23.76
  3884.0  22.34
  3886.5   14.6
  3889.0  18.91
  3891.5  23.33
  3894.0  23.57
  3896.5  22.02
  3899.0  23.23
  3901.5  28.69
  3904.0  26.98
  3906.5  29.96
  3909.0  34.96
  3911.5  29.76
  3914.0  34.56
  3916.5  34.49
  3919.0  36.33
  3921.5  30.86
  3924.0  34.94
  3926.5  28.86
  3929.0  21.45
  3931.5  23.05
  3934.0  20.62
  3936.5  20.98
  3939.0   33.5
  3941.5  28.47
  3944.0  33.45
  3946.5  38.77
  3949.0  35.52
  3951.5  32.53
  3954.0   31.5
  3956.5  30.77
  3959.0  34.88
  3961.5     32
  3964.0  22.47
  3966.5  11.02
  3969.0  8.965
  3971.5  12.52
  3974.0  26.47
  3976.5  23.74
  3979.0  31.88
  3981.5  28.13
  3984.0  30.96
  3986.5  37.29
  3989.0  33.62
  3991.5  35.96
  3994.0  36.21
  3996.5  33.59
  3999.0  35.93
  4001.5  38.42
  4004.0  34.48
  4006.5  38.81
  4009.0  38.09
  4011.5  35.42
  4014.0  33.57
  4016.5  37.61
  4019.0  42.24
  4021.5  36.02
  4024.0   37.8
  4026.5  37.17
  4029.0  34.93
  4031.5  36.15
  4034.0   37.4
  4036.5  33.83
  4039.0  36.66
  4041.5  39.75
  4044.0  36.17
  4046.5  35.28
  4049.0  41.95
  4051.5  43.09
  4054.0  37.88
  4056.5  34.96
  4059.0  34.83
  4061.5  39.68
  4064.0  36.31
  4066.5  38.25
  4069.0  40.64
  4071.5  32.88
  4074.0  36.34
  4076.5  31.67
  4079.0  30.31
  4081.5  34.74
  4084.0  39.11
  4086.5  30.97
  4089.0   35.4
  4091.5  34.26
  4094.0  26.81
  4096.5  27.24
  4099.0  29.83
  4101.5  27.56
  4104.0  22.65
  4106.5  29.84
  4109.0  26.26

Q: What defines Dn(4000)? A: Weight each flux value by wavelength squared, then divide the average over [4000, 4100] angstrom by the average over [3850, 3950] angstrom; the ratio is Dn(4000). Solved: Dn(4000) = 1.3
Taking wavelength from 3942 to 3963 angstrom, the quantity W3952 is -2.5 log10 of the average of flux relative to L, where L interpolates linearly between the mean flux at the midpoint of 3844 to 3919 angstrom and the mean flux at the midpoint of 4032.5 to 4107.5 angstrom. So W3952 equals -0.09 mag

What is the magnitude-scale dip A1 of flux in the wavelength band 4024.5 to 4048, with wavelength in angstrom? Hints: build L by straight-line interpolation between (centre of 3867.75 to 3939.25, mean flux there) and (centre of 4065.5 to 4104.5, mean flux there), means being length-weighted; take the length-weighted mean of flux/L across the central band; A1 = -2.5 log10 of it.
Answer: -0.17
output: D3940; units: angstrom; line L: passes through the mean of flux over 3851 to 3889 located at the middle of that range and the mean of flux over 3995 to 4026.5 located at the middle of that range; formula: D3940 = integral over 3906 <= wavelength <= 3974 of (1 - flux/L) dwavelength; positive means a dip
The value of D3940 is 8.9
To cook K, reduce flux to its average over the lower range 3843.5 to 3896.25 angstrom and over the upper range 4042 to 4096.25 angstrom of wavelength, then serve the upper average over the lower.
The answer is 1.28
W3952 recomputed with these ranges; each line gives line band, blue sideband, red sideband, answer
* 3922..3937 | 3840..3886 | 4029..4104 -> 0.22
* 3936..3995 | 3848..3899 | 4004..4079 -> 0.13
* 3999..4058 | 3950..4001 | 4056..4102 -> -0.19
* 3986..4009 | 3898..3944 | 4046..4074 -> -0.07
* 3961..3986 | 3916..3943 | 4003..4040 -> 0.38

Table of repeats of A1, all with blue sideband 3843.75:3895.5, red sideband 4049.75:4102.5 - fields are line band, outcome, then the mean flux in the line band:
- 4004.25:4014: -0.134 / 36.6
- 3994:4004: -0.120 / 35.8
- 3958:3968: 0.254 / 24.4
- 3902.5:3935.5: -0.006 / 29.7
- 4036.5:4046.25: -0.105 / 36.8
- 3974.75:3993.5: -0.003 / 31.7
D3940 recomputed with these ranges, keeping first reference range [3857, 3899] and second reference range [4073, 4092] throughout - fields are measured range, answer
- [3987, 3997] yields -1.3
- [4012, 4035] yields -3.5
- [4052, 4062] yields -1.2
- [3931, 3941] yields 1.4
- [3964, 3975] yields 5.4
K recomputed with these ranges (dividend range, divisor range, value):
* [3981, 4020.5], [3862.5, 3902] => 1.36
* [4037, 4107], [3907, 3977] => 1.22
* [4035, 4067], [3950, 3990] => 1.40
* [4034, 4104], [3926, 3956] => 1.20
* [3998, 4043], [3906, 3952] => 1.20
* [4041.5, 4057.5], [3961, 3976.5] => 2.06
